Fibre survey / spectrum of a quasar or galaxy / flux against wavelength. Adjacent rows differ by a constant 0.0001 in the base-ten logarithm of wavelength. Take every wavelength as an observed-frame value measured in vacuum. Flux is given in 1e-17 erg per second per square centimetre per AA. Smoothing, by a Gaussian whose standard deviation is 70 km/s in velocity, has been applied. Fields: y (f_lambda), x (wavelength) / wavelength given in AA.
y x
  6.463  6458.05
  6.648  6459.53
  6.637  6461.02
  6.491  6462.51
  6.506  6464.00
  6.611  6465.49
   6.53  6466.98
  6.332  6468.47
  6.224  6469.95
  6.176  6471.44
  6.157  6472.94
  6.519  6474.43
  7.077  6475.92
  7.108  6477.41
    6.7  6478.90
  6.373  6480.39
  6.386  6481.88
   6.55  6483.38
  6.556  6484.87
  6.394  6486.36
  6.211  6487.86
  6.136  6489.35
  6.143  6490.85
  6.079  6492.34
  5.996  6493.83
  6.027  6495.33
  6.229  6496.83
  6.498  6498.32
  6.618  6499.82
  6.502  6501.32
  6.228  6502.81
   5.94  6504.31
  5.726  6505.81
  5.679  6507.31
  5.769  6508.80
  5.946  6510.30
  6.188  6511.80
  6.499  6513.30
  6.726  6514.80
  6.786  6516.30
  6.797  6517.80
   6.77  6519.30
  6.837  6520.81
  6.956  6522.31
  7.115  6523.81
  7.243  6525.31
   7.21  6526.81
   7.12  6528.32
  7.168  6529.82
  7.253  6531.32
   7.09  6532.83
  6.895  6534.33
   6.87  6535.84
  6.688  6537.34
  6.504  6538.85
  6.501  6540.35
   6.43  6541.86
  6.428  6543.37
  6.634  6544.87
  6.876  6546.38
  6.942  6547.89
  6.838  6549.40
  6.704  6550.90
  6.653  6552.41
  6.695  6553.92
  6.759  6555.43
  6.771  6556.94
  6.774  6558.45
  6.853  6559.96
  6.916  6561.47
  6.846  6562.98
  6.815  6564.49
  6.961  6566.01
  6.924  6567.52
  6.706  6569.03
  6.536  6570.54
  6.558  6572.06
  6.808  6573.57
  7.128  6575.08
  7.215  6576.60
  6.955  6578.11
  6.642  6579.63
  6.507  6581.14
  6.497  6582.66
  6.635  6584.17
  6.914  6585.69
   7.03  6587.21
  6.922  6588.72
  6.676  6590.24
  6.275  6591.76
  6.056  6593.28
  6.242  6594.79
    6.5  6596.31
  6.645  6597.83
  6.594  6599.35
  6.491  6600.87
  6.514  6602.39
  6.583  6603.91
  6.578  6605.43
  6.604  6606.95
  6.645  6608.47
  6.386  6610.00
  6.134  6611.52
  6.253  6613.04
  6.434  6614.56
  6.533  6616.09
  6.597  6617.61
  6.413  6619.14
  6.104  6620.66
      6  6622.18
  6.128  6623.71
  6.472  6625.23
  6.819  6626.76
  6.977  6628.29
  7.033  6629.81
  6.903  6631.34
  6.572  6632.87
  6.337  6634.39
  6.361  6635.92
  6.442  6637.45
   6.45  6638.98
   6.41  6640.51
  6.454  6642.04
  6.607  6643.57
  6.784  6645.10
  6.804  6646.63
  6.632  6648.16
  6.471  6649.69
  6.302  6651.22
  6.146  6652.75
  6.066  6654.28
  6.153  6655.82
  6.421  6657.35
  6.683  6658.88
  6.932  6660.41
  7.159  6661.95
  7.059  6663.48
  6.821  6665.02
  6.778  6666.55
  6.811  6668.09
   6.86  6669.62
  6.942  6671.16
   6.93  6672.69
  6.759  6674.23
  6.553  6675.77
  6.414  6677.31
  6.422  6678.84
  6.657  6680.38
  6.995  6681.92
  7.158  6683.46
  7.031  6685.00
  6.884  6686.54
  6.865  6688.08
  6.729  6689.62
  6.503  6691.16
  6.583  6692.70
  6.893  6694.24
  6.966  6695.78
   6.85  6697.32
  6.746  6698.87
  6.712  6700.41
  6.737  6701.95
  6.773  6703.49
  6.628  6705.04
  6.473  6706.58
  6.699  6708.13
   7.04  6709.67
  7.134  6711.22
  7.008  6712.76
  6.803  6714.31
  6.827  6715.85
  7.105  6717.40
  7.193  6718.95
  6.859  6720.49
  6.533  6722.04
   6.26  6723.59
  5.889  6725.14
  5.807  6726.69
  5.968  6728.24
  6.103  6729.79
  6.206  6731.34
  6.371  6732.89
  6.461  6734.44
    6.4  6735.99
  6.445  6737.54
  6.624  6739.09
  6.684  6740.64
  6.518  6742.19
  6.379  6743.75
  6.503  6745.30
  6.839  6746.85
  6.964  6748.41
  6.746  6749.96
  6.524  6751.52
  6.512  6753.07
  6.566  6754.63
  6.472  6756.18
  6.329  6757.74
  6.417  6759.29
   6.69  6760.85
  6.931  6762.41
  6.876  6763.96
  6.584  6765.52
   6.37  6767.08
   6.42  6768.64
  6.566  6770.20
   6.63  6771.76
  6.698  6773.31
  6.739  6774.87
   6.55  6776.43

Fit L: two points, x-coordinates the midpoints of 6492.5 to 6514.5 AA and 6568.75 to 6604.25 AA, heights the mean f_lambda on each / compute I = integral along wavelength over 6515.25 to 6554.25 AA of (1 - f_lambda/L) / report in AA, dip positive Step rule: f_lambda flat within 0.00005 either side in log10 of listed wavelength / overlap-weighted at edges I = -3.17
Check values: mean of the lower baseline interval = 6.14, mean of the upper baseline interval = 6.65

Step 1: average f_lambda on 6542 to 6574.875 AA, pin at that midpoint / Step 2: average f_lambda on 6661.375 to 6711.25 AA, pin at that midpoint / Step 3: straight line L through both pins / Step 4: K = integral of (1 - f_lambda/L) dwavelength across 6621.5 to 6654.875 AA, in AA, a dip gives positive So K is 1.35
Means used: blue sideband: 6.76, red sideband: 6.8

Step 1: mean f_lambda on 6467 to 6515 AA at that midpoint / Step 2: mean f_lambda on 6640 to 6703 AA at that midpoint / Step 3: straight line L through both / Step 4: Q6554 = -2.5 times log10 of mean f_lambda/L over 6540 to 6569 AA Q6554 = -0.05 mag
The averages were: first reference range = 6.3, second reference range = 6.7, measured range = 6.76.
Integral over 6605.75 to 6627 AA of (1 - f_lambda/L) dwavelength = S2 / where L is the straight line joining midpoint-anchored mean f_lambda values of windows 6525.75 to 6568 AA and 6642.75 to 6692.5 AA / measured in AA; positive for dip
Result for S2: 1.1 AA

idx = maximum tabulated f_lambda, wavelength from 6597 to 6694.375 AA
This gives 7.159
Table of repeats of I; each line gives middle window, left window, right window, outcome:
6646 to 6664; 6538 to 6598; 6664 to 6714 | 0.55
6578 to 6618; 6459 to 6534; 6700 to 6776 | 0.02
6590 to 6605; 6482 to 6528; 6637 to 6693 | 0.25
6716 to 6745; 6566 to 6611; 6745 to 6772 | 0.75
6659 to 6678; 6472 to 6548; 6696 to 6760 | -0.73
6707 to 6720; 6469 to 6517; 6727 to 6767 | -0.95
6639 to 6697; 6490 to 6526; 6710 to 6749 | -1.61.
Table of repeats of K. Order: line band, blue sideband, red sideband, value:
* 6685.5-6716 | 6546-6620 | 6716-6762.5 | -1.2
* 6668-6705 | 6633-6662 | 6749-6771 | -1.5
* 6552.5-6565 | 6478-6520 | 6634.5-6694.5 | -0.7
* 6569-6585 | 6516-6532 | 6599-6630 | -0.1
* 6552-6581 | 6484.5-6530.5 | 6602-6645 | -1.5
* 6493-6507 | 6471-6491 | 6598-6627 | 0.6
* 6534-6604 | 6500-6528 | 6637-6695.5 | -1.4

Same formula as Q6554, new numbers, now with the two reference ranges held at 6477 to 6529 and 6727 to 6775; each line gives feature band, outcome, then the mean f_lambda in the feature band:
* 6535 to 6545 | -0.02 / 6.58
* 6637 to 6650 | -0.01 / 6.57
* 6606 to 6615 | 0.01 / 6.41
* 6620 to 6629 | 0.01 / 6.41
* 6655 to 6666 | -0.04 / 6.74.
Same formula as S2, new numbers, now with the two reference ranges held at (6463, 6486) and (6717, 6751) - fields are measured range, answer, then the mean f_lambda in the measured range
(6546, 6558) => -0.49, 6.78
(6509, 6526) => -0.44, 6.68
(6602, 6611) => -0.06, 6.54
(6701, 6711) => -0.40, 6.75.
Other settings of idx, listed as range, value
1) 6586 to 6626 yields 7.03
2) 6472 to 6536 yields 7.253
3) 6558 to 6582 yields 7.215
